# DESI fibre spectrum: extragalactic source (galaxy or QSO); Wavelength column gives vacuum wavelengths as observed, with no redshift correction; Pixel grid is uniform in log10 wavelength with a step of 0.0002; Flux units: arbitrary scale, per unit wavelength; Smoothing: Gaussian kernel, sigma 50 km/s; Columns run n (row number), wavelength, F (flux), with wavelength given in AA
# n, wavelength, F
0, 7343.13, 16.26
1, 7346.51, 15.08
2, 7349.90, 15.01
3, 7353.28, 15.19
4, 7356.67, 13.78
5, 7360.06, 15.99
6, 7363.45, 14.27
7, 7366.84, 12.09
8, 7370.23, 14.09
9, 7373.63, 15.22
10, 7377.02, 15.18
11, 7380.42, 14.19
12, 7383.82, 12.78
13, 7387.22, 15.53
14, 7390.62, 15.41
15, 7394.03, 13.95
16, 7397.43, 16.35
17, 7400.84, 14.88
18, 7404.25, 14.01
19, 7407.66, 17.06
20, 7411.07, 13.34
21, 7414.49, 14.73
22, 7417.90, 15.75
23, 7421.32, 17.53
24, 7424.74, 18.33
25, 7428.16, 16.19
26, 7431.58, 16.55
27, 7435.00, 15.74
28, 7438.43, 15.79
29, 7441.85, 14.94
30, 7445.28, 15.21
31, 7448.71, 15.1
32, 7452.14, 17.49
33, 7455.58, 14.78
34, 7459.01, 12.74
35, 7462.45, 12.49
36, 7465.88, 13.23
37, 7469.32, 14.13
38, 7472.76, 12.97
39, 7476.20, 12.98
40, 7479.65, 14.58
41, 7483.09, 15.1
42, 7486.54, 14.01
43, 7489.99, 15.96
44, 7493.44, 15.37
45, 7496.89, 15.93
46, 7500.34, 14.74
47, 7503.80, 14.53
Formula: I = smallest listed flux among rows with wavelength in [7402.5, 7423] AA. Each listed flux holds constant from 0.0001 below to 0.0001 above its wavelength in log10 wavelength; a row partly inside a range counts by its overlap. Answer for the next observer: 13.34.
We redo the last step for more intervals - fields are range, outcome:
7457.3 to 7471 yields 12.49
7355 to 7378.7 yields 12.09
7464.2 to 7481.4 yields 12.97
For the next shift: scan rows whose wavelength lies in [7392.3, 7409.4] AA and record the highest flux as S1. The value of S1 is 17.06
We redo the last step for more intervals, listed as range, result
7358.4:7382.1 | 15.99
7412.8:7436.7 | 18.33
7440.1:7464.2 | 17.49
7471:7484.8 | 15.1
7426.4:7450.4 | 16.55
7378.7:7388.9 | 15.53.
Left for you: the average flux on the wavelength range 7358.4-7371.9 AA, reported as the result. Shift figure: 14.1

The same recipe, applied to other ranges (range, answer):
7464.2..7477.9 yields 13.3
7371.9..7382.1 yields 14.9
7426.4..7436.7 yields 16.2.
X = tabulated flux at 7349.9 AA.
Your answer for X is 15.01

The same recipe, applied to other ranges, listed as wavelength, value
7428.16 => 16.19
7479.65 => 14.58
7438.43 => 15.79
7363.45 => 14.27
